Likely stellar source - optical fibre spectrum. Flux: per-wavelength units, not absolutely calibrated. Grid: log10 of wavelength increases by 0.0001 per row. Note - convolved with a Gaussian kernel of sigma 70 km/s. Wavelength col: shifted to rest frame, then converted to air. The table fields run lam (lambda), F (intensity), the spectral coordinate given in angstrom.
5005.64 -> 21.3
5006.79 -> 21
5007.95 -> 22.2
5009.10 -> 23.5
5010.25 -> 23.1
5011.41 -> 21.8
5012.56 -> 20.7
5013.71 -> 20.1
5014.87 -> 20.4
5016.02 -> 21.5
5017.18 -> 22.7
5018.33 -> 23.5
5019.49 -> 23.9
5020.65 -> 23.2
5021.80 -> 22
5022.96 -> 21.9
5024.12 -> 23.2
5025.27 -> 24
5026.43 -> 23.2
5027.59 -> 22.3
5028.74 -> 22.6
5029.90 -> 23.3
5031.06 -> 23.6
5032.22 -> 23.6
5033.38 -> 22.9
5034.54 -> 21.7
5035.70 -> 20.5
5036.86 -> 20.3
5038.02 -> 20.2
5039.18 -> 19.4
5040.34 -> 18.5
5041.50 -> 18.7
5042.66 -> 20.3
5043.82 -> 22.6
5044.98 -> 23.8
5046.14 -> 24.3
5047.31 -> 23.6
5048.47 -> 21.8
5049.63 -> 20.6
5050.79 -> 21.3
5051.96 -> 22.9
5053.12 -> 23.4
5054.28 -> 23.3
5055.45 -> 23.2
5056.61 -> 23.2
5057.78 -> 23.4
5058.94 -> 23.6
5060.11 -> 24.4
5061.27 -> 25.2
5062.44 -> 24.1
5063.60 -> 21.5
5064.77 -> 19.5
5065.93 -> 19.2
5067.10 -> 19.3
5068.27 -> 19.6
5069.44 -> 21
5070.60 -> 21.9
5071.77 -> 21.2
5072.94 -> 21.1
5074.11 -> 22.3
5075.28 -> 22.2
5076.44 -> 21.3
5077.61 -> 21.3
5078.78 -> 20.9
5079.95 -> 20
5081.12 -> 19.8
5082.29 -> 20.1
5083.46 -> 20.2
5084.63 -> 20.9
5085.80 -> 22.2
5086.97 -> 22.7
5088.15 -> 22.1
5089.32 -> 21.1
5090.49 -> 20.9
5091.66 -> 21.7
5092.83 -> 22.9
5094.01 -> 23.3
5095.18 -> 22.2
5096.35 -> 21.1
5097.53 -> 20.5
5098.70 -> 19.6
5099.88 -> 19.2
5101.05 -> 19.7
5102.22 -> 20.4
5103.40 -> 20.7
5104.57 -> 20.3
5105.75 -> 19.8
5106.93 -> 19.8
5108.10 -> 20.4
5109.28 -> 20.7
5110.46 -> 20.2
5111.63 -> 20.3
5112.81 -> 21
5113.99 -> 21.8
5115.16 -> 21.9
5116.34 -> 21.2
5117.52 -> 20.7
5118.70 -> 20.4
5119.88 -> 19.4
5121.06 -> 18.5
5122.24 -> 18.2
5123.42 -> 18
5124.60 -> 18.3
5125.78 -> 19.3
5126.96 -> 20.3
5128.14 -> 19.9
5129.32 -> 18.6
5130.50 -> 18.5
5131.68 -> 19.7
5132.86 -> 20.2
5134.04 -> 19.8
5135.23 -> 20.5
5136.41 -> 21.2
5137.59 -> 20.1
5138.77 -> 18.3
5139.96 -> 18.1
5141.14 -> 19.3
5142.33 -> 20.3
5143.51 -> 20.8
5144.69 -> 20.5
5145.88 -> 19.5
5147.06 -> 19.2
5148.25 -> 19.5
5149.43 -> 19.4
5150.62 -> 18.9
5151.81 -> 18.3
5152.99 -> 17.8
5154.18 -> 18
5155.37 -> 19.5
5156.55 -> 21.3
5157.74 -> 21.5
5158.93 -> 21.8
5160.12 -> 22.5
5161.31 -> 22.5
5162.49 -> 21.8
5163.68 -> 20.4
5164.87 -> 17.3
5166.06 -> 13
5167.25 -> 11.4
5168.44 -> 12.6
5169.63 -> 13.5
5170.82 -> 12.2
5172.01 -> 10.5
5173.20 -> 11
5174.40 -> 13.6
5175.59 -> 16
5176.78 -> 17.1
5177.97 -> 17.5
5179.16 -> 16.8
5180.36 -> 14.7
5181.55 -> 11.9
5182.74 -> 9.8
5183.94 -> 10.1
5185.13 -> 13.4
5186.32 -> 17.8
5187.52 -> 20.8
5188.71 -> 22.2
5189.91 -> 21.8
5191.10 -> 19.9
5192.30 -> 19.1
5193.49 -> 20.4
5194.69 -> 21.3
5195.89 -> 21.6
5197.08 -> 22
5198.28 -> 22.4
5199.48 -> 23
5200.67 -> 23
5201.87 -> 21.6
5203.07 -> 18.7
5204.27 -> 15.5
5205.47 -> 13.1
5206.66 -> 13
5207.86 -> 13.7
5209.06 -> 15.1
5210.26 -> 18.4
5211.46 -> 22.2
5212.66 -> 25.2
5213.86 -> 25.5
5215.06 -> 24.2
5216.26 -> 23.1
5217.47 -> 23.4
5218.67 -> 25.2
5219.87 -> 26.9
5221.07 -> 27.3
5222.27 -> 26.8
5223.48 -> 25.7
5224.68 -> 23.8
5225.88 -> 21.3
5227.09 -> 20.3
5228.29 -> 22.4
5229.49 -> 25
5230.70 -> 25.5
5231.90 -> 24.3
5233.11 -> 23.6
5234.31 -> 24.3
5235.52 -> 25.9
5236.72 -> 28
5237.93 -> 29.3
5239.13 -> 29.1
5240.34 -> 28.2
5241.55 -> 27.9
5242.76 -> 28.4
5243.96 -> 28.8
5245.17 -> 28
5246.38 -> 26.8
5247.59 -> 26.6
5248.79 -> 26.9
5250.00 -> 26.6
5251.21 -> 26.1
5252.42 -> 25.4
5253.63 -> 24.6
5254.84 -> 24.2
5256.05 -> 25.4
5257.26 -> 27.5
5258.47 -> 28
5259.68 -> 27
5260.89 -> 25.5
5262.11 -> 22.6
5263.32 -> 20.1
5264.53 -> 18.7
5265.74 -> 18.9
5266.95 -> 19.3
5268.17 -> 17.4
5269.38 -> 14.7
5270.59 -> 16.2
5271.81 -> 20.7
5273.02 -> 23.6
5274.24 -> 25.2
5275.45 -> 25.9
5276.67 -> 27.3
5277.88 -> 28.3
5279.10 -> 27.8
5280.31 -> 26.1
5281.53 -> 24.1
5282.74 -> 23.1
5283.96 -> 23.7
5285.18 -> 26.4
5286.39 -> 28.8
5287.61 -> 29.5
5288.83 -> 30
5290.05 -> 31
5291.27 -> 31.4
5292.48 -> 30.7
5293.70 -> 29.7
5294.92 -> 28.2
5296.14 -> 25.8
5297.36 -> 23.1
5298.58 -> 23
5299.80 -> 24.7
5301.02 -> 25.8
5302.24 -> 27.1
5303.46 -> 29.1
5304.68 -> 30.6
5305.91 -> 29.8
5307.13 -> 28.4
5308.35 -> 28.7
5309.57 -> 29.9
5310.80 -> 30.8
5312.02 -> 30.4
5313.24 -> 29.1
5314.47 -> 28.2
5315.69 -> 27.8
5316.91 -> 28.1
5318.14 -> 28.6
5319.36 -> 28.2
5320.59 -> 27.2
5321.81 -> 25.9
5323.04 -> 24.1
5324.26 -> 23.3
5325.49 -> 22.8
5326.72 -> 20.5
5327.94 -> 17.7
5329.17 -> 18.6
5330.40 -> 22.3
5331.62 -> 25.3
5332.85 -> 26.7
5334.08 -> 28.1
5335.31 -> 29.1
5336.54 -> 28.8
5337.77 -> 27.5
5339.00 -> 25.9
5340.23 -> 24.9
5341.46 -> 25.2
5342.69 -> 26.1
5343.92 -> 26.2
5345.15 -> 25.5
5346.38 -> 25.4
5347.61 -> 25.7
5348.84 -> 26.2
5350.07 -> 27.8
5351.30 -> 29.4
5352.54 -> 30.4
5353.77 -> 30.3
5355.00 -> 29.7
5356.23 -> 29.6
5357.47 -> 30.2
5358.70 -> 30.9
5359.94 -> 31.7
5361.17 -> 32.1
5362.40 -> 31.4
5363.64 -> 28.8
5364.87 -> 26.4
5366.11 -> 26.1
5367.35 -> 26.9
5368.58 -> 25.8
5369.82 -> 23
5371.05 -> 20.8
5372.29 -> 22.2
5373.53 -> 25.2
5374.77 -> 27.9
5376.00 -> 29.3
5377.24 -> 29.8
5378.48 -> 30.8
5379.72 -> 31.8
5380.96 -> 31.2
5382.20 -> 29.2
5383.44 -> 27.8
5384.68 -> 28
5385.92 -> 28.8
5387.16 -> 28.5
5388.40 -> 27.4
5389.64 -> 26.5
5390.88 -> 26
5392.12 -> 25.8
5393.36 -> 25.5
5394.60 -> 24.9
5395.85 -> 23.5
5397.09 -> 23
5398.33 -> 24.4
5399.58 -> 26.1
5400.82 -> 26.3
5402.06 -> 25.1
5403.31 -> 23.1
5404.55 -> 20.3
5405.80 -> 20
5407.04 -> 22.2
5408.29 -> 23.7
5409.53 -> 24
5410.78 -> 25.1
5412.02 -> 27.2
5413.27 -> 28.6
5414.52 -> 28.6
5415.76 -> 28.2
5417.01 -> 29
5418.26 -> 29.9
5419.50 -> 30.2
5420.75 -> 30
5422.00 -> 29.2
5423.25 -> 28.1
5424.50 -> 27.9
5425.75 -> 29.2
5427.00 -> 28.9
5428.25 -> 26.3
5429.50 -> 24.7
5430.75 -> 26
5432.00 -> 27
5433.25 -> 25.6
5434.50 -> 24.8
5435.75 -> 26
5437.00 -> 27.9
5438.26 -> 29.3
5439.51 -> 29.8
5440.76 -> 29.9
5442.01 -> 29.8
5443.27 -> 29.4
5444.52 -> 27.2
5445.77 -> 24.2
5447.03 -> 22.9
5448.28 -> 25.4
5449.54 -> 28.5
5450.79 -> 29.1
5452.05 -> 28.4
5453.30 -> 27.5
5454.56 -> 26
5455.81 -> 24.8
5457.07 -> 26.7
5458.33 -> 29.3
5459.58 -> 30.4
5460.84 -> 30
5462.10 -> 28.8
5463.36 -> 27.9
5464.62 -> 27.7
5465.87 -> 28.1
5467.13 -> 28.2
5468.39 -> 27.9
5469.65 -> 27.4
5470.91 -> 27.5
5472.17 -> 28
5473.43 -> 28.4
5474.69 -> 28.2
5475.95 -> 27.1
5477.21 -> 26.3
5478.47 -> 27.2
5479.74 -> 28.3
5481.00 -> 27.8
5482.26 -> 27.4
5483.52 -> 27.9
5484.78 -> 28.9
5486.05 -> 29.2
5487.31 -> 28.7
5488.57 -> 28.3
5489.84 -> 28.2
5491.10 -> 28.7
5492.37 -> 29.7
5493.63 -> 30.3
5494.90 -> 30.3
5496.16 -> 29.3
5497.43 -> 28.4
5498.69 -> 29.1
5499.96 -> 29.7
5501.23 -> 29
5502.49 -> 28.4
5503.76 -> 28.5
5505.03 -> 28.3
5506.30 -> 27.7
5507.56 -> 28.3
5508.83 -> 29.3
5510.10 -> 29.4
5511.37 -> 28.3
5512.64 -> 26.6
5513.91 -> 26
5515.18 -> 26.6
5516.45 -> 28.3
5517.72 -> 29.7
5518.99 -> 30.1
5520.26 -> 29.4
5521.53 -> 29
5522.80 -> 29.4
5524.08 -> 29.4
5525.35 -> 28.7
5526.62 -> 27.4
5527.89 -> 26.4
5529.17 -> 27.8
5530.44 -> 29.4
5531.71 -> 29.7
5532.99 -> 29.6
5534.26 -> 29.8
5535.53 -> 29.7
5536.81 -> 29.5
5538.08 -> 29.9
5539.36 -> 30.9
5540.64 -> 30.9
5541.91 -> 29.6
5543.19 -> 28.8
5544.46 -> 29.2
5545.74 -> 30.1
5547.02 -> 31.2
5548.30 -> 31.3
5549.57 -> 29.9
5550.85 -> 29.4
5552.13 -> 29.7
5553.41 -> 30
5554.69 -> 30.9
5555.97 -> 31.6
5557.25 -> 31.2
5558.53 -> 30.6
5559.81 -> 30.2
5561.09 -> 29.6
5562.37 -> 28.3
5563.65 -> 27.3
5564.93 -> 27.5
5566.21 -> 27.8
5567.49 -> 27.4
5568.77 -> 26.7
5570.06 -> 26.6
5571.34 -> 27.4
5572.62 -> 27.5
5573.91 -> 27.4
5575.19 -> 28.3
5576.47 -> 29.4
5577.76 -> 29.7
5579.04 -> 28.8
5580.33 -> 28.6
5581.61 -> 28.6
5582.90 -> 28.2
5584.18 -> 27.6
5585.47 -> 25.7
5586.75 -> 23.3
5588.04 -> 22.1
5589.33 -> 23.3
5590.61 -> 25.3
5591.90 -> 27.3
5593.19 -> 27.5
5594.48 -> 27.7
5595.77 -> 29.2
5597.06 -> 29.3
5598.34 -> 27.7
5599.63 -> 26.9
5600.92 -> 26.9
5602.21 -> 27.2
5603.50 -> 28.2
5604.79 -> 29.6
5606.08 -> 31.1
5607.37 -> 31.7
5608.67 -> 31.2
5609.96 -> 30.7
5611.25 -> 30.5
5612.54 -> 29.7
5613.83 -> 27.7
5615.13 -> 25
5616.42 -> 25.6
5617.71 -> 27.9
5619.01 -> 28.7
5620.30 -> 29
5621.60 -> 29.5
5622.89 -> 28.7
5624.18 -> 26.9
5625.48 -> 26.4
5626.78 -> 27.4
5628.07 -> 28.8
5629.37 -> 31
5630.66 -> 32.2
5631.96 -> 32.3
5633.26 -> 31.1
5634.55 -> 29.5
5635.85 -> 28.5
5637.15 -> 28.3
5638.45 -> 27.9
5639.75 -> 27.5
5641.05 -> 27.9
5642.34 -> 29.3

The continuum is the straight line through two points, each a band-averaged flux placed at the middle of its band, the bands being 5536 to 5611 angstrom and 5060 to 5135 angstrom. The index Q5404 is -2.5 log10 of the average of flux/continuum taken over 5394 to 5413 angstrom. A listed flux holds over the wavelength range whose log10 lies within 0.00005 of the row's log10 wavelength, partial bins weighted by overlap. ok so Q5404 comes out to 0.077 mag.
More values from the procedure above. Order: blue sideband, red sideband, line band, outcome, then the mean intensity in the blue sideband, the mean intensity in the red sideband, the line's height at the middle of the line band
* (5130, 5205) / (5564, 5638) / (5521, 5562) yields -0.11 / 18.3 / 28.1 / 26.8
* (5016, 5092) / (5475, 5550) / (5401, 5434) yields 0.04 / 21.9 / 28.9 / 27.4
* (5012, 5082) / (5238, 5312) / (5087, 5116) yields 0.10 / 21.9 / 26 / 22.9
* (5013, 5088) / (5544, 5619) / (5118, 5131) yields 0.19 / 21.9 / 28.4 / 22.8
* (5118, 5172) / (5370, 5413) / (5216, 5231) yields -0.16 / 18.8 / 25.9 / 21.1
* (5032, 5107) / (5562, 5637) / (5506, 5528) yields -0.05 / 21.4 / 28.1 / 27.1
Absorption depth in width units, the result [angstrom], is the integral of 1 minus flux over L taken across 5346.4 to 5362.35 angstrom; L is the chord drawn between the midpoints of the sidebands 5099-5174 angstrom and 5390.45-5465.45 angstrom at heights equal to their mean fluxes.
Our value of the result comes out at -2.96 angstrom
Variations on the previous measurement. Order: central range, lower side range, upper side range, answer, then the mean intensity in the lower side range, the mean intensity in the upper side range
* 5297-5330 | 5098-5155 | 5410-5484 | -2.7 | 19.7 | 27.7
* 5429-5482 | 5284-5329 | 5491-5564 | 2.0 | 27.2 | 29.2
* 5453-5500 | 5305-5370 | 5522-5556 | 1.0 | 27.2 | 29.6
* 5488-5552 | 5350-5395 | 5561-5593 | -3.9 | 28.1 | 27.2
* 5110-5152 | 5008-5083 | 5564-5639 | 5.8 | 21.9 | 28.1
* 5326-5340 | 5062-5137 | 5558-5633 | -0.3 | 20.6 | 28.2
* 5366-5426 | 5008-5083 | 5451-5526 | 1.0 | 21.9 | 28.4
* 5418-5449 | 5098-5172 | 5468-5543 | -0.9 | 19.2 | 28.6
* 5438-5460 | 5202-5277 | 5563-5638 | -1.2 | 23.5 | 28.1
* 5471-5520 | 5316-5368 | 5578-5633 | -1.5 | 26.8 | 28.2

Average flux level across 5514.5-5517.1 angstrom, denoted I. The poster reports 27.4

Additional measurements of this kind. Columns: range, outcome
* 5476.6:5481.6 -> 27.4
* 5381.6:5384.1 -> 28.5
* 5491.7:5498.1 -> 29.6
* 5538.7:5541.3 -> 30.8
